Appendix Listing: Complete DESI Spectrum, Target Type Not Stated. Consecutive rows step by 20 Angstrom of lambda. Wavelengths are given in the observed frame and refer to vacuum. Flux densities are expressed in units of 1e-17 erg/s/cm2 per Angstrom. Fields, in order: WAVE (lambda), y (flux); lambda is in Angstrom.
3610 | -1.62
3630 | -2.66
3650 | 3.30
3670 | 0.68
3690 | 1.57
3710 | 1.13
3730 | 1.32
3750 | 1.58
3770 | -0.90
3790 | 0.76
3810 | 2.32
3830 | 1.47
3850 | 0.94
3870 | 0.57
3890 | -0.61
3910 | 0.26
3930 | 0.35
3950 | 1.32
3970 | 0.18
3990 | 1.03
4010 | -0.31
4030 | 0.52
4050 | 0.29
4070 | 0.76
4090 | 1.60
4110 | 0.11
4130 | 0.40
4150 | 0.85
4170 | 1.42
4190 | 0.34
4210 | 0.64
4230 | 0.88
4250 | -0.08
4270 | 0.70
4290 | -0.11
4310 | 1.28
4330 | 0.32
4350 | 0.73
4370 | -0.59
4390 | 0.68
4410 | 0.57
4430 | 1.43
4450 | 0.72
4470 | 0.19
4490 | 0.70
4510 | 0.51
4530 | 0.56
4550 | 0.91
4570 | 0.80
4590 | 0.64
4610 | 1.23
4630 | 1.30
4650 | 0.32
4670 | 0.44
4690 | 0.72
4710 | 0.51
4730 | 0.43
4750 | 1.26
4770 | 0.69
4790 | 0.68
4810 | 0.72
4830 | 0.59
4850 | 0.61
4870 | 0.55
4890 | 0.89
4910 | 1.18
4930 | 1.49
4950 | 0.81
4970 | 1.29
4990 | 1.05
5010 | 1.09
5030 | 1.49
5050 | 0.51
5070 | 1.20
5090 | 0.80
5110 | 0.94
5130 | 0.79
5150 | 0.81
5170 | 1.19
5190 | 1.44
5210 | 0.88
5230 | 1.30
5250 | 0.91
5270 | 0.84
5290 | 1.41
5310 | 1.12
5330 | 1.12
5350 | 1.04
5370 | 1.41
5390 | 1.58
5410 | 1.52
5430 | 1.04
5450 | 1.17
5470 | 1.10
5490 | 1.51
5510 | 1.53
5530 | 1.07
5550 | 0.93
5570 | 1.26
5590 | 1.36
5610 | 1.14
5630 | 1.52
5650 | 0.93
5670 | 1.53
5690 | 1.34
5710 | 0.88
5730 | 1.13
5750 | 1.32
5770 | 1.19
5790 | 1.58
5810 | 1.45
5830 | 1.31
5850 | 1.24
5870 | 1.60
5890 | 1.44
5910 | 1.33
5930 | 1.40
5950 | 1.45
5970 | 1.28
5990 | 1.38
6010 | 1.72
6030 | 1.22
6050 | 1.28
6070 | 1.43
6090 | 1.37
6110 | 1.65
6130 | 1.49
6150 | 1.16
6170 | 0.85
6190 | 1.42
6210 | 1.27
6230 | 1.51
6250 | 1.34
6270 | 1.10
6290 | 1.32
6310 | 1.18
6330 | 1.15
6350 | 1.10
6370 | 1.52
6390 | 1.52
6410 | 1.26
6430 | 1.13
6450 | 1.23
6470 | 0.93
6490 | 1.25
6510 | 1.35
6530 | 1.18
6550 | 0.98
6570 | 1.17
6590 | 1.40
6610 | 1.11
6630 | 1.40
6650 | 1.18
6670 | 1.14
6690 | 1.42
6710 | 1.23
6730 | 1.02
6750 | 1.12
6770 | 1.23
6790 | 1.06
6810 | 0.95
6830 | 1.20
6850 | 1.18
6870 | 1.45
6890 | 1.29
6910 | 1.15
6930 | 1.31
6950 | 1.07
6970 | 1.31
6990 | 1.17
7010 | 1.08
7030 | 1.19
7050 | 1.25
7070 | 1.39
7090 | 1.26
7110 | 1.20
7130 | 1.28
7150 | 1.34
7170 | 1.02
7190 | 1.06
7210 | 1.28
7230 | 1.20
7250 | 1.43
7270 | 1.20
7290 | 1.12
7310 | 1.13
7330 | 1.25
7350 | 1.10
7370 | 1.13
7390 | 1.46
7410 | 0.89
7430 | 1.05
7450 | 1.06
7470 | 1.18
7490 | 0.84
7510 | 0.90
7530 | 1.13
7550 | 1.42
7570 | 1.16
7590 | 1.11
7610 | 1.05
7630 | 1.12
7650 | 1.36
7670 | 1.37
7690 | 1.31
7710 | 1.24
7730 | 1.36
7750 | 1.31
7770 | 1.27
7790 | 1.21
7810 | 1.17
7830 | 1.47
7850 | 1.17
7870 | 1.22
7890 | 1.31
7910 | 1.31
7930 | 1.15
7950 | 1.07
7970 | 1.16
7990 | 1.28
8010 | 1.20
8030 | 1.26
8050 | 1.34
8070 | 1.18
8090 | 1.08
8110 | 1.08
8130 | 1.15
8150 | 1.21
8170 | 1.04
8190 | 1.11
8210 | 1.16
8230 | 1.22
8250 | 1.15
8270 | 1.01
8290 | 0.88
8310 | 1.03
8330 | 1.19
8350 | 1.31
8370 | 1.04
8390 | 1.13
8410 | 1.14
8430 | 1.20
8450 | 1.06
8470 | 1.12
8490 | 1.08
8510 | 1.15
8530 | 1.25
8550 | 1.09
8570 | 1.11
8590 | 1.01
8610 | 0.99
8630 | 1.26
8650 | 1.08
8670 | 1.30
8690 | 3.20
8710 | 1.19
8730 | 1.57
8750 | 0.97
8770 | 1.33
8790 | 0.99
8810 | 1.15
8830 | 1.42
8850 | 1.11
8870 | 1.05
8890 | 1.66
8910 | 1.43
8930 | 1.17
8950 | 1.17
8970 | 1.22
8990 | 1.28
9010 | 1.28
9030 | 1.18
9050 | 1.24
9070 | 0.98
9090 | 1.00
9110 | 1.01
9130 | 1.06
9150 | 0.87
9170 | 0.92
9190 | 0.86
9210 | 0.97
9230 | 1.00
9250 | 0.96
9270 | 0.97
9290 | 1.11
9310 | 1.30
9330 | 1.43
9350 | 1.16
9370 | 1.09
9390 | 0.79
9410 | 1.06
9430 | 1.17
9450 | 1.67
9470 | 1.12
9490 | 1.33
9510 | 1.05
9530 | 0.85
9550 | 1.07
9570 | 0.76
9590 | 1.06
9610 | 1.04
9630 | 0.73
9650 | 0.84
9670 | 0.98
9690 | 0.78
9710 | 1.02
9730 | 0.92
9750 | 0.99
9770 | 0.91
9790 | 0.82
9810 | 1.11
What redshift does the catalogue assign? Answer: 0.32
